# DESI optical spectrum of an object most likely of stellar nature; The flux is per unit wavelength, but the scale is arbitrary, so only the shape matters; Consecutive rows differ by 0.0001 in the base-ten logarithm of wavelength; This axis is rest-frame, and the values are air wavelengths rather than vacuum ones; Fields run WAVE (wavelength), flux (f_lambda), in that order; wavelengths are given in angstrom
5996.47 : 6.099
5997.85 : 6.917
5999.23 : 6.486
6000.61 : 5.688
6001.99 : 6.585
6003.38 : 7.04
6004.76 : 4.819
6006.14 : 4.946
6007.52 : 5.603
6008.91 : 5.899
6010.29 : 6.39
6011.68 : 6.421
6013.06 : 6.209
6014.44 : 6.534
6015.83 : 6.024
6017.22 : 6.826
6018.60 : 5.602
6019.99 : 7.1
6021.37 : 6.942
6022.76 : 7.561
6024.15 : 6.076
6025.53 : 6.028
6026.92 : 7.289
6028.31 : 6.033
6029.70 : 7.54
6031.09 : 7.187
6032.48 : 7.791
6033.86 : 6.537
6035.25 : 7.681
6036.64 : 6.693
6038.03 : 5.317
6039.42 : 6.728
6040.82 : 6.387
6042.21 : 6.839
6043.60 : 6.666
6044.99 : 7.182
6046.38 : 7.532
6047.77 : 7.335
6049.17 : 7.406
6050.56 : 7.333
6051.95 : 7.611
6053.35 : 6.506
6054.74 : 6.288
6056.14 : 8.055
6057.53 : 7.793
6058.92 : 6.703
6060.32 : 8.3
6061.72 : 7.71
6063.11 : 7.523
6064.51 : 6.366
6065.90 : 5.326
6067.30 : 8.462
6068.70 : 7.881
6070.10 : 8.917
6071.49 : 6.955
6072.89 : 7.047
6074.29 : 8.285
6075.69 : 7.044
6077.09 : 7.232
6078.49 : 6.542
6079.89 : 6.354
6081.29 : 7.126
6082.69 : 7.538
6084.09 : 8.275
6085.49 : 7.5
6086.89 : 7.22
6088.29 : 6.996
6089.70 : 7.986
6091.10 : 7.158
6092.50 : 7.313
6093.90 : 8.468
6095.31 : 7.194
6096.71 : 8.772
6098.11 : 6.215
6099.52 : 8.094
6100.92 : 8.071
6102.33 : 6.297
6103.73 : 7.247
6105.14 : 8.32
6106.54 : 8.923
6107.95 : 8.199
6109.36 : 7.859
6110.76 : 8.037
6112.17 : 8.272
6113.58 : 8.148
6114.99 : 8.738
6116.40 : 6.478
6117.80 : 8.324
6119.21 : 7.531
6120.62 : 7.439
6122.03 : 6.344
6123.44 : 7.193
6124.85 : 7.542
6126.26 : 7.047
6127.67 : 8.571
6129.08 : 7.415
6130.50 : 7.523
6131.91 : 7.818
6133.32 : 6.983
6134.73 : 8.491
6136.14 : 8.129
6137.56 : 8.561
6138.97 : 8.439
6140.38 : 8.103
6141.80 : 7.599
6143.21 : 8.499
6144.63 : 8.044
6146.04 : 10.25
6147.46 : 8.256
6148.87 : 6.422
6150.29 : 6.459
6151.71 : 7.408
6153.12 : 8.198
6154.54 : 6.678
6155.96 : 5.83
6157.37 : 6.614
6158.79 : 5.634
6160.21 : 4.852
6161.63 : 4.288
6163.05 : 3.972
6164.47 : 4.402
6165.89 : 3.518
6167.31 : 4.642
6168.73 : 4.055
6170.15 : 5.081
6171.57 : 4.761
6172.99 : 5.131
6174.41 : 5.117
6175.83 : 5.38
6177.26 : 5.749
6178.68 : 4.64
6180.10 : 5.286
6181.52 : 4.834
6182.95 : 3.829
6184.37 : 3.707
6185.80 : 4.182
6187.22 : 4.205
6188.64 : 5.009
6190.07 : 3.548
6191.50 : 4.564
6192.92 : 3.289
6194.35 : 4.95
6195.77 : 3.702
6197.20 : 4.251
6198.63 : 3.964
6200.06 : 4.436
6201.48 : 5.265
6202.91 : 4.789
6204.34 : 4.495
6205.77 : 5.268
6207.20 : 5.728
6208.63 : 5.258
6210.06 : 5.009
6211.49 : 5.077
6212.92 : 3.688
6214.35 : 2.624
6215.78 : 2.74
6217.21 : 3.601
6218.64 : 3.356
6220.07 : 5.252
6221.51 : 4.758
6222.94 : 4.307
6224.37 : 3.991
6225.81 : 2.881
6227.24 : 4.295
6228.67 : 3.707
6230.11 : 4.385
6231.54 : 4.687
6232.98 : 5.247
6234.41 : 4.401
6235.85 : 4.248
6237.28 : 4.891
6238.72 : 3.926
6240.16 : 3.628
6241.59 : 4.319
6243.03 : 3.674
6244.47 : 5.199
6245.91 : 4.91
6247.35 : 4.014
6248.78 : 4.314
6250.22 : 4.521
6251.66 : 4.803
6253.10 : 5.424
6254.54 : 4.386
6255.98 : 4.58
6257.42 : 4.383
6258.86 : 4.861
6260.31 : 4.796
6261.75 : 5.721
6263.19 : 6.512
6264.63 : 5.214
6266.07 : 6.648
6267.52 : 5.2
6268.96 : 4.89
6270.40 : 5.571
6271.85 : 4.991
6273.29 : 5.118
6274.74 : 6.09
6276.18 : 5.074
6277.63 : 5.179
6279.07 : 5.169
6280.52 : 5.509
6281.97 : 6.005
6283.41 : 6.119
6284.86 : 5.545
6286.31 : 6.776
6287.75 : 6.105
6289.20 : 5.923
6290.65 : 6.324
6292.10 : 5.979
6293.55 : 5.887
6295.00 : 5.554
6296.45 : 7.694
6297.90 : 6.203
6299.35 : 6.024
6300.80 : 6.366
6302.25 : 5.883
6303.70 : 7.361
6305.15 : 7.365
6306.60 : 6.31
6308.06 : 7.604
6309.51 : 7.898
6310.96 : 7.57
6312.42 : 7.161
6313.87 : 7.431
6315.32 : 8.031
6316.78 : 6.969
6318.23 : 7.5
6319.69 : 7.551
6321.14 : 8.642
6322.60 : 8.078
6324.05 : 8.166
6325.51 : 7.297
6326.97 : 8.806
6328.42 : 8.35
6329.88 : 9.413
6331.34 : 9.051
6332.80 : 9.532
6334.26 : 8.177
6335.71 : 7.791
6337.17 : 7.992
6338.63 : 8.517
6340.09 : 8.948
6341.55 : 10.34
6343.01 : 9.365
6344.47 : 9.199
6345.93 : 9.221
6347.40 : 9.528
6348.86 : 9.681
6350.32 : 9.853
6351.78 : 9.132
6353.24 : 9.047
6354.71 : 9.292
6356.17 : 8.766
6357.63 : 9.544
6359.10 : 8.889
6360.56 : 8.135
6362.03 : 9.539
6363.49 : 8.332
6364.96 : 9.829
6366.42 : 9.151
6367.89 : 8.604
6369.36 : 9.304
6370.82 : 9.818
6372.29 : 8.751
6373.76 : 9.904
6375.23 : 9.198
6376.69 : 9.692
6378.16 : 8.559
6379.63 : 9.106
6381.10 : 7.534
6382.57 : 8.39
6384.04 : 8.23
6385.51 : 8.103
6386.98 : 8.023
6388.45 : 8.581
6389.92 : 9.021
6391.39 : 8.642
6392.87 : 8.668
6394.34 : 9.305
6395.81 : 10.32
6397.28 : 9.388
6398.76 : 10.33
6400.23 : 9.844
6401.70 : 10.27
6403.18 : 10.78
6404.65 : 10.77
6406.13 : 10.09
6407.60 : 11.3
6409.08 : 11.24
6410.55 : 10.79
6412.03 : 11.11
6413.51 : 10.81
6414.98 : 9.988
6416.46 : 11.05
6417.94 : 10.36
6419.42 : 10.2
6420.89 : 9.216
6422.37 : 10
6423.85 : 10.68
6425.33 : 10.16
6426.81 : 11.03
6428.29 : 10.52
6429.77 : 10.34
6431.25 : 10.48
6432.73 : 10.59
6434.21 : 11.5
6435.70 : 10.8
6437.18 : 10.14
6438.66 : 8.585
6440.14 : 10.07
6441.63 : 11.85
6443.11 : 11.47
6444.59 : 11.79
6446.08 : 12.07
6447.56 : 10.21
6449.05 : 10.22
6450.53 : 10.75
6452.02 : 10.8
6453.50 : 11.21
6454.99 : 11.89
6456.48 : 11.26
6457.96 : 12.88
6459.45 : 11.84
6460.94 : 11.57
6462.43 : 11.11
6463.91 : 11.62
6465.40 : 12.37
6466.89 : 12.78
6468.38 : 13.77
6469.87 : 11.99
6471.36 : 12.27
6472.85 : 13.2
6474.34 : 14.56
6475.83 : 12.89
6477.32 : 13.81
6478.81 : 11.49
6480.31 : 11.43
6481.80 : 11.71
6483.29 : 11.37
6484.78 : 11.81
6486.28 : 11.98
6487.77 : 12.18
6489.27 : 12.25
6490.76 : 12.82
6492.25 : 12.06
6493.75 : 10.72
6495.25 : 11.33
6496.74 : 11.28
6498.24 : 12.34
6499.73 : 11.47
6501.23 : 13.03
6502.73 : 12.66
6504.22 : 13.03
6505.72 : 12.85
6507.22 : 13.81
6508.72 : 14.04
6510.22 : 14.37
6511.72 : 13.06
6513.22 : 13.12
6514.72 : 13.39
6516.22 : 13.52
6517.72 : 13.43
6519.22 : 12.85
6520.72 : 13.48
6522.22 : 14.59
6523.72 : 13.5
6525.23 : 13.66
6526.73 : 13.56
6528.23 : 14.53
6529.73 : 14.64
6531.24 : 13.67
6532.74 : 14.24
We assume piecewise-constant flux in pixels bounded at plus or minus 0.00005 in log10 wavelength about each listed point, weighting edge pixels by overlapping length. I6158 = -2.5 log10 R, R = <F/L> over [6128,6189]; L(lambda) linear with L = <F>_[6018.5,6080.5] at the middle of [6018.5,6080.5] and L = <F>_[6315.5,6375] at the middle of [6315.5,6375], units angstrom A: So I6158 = 0.24 mag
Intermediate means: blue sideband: 7.07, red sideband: 8.85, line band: 6.16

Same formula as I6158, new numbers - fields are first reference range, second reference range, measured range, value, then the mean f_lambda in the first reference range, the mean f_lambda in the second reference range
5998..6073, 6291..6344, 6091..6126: -0.10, 6.81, 7.69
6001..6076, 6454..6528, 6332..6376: 0.19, 6.86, 12.6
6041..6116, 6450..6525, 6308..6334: 0.28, 7.48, 12.5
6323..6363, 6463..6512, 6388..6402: 0.09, 8.94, 12.5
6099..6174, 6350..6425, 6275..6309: 0.36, 7.06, 9.52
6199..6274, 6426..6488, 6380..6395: 0.11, 4.61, 11.6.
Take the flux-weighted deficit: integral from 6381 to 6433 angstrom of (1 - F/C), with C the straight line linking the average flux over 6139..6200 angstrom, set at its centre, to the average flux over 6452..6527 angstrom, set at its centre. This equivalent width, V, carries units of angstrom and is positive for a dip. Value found 4.0 angstrom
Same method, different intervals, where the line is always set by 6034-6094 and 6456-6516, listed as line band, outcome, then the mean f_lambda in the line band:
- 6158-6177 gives 8.48 angstrom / 4.71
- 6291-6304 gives 4.92 angstrom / 6.29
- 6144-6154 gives 0.53 angstrom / 7.84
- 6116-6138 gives 1.15 angstrom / 7.59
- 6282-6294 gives 4.70 angstrom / 6.08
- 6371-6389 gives 3.92 angstrom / 8.71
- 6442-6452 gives 0.73 angstrom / 11.1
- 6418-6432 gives 1.68 angstrom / 10.3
